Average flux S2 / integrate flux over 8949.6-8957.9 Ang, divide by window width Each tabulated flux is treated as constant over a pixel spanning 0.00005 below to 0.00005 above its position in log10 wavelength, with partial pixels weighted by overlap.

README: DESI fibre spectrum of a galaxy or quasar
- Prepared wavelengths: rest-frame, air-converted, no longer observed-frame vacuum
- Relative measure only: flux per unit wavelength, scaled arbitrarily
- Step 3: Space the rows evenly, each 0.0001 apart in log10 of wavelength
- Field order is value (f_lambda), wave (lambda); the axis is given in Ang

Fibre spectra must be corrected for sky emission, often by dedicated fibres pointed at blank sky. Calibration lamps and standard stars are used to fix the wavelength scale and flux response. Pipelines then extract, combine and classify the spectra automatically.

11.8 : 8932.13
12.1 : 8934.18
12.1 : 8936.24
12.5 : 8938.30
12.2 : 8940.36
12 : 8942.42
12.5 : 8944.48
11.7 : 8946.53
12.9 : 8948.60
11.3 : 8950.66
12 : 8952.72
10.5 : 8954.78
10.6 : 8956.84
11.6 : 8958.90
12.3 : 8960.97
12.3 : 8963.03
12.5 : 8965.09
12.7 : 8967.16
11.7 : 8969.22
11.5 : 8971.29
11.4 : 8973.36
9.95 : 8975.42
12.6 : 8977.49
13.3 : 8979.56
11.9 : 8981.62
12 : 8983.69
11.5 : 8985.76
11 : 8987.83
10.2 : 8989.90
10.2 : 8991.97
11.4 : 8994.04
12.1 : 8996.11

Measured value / 11.1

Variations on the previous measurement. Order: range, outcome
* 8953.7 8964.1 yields 11.5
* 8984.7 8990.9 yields 10.9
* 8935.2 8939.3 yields 12.3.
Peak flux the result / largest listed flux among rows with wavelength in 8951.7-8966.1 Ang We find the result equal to 12.5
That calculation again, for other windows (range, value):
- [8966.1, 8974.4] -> 12.7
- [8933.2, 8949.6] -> 12.9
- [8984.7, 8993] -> 11.5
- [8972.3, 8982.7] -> 13.3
